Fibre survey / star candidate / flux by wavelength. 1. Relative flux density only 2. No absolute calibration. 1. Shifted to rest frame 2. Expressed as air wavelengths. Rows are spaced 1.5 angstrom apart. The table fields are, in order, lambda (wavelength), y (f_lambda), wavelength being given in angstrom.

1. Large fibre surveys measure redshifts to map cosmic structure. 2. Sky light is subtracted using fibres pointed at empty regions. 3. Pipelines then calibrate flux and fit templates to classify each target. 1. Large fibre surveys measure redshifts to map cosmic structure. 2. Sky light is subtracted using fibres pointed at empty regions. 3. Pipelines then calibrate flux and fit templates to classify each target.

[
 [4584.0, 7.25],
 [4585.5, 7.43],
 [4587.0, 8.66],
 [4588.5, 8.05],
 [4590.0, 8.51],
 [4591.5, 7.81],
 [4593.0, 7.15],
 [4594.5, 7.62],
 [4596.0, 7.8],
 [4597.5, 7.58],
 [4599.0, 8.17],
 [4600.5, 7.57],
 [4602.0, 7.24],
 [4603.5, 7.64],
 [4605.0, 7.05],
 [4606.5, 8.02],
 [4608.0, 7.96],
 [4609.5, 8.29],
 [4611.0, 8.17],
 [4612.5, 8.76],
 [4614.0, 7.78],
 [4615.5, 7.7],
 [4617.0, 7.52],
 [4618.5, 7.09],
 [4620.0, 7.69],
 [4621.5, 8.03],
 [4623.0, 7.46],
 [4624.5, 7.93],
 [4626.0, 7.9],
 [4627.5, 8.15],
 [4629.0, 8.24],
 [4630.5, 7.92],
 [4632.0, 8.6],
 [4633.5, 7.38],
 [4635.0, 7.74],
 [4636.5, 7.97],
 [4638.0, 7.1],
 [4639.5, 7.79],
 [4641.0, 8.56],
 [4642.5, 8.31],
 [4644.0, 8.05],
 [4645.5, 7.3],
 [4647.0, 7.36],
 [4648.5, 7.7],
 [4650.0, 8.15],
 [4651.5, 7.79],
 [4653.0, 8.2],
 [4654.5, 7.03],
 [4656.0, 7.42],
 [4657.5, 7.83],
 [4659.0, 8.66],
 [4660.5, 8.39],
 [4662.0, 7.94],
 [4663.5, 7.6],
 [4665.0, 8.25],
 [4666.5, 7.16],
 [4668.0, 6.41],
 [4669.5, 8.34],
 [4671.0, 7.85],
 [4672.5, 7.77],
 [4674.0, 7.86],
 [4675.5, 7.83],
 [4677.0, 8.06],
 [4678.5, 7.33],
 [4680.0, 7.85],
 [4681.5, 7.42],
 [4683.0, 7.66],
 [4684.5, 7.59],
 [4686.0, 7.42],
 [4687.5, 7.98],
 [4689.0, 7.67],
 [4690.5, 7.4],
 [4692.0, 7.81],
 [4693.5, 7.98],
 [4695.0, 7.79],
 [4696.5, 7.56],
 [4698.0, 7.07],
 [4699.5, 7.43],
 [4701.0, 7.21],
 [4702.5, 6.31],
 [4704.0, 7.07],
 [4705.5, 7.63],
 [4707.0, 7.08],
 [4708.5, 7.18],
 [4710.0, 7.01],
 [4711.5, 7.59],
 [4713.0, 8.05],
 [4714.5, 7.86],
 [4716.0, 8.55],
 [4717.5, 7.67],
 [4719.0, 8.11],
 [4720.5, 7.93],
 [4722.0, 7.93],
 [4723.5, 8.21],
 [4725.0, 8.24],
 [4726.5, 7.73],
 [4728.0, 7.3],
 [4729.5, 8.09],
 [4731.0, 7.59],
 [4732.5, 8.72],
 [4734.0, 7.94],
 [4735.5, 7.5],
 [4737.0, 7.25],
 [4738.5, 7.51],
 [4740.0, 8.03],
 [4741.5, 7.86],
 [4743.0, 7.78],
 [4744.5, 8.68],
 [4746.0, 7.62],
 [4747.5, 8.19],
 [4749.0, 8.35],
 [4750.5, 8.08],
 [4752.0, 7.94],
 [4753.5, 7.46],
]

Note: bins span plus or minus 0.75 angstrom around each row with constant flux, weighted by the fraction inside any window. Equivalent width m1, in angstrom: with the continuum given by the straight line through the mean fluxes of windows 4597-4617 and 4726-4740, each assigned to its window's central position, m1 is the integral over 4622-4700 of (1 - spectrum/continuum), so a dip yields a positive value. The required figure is 0.28 angstrom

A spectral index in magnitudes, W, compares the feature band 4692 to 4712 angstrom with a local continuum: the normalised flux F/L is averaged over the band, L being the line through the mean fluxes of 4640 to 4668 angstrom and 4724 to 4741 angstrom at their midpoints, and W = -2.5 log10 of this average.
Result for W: 0.07 mag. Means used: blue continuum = 7.83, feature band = 7.32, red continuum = 7.82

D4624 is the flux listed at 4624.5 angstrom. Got 7.93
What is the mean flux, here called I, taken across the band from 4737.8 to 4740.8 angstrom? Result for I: 7.78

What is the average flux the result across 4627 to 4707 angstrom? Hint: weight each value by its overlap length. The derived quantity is 7.71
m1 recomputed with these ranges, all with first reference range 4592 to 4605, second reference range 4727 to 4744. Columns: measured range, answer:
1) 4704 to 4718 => 0.3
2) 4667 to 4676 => 0.0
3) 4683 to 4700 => 0.2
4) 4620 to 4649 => -0.9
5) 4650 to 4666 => -0.5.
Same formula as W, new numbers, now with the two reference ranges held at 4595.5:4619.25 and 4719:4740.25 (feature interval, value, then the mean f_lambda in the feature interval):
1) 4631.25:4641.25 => -0.007 mag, 7.84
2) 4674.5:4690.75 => 0.022 mag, 7.67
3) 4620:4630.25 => -0.020 mag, 7.93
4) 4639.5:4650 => -0.013 mag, 7.89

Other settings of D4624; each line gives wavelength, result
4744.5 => 8.68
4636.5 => 7.97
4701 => 7.21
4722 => 7.93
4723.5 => 8.21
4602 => 7.24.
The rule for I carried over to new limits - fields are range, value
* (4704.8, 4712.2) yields 7.29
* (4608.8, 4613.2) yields 8.4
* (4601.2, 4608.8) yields 7.59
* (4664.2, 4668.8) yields 7.29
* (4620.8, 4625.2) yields 7.8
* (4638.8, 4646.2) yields 8.01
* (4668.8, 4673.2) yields 7.99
